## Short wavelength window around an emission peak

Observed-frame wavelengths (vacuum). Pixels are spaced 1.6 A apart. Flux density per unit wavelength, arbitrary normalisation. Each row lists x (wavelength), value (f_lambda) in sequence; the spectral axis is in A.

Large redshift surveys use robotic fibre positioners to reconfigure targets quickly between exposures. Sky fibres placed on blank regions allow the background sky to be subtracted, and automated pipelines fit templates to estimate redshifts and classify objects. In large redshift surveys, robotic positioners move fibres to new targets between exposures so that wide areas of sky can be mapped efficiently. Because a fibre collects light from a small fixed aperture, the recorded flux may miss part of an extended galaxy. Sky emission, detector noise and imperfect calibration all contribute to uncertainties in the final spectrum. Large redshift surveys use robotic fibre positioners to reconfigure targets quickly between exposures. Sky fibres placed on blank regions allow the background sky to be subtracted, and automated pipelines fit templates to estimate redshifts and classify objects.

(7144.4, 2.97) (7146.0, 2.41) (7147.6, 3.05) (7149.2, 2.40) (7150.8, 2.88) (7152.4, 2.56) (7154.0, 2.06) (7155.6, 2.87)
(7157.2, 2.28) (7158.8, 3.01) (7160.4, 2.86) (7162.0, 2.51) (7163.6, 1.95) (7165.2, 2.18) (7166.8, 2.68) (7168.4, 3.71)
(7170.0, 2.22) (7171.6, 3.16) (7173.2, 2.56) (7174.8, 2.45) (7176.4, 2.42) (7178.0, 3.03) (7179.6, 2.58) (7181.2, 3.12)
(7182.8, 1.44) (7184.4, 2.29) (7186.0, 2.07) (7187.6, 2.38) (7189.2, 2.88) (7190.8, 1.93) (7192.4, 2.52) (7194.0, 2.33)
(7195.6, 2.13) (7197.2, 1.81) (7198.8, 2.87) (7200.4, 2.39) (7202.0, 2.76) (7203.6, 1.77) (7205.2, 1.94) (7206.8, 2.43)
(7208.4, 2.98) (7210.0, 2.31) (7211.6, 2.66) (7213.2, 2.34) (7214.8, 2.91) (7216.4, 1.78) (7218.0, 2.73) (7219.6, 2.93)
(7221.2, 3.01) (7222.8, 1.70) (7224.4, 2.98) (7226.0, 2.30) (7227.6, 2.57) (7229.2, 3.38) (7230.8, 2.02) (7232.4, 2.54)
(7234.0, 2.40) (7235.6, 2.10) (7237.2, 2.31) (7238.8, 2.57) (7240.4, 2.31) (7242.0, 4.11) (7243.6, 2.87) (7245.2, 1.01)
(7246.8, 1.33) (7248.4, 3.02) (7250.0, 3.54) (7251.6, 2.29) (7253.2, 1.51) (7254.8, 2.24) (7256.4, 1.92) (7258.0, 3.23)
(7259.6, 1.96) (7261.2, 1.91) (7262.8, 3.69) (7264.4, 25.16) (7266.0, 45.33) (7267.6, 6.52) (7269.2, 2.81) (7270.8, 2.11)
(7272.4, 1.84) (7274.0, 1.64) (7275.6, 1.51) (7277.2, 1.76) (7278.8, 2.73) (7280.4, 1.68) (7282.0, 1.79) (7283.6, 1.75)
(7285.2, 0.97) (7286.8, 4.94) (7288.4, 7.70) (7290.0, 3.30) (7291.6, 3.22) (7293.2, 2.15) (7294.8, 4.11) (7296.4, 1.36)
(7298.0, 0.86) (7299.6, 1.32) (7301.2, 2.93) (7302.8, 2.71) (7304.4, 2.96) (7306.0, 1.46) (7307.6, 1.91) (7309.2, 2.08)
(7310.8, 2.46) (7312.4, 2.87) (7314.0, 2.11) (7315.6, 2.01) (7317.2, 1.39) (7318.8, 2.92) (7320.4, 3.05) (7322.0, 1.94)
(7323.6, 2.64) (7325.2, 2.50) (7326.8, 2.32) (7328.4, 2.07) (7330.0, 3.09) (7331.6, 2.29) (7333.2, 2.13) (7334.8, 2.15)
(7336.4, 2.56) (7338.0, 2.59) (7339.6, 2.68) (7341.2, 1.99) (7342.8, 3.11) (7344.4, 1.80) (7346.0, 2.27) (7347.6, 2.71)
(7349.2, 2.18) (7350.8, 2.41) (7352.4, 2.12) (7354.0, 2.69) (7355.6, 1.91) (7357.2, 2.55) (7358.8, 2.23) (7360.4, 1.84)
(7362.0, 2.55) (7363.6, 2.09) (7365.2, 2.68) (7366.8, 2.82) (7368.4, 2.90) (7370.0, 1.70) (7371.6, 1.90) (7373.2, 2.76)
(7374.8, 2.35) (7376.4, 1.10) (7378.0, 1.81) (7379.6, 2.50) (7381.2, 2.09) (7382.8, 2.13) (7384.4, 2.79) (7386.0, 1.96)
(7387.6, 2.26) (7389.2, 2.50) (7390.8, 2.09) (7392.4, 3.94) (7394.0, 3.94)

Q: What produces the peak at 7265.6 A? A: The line Halpha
